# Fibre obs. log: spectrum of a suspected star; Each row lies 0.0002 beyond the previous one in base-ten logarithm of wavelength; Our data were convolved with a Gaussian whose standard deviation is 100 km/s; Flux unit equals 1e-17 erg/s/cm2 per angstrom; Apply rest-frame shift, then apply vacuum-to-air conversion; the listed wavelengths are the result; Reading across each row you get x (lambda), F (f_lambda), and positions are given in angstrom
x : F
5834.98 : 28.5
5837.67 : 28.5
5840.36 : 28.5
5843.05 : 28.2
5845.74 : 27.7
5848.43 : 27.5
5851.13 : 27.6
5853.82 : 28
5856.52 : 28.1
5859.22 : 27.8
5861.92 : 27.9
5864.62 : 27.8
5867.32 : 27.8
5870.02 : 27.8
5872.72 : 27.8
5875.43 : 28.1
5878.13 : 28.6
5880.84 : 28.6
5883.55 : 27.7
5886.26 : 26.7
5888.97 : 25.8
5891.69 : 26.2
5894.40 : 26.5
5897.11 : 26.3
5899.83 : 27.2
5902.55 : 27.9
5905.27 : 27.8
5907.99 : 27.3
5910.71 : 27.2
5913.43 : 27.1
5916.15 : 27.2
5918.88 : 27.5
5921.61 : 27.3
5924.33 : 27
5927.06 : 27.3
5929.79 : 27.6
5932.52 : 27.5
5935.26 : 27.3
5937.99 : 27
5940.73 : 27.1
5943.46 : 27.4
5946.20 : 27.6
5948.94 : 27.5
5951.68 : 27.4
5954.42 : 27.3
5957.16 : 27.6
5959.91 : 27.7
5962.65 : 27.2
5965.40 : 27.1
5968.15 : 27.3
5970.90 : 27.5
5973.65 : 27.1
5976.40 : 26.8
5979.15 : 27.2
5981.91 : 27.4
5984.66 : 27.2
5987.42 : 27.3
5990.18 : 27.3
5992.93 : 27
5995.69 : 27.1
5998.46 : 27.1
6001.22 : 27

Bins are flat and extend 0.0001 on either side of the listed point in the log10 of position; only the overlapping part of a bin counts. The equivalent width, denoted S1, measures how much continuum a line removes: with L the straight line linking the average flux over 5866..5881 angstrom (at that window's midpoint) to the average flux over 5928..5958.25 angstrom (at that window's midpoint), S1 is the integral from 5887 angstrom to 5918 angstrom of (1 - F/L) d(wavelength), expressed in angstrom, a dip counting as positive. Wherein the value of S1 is 0.93 angstrom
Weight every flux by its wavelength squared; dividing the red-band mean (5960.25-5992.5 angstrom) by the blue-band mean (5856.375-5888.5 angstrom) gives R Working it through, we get 1.01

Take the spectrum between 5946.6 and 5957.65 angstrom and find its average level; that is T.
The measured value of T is 27.5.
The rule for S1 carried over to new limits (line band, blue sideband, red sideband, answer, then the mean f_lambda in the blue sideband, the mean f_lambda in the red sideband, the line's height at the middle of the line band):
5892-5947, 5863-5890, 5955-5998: 0.55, 27.7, 27.2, 27.5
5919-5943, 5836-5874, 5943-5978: 0.20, 27.9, 27.3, 27.5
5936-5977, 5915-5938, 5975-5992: -0.09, 27.3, 27.2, 27.3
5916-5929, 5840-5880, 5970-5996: 0.13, 27.9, 27.2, 27.6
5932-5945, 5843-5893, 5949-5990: 0.07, 27.7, 27.3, 27.4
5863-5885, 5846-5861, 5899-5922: -0.30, 27.8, 27.4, 27.6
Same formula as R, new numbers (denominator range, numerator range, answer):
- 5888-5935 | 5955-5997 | 1.03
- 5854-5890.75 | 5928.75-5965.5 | 1.01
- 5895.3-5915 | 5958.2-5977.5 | 1.02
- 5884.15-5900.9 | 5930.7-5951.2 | 1.05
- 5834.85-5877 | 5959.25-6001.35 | 1.01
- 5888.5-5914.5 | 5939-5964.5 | 1.03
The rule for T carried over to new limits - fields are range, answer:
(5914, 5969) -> 27.3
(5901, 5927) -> 27.4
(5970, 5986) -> 27.2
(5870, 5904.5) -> 27.3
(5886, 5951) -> 27.1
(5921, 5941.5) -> 27.3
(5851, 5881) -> 28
